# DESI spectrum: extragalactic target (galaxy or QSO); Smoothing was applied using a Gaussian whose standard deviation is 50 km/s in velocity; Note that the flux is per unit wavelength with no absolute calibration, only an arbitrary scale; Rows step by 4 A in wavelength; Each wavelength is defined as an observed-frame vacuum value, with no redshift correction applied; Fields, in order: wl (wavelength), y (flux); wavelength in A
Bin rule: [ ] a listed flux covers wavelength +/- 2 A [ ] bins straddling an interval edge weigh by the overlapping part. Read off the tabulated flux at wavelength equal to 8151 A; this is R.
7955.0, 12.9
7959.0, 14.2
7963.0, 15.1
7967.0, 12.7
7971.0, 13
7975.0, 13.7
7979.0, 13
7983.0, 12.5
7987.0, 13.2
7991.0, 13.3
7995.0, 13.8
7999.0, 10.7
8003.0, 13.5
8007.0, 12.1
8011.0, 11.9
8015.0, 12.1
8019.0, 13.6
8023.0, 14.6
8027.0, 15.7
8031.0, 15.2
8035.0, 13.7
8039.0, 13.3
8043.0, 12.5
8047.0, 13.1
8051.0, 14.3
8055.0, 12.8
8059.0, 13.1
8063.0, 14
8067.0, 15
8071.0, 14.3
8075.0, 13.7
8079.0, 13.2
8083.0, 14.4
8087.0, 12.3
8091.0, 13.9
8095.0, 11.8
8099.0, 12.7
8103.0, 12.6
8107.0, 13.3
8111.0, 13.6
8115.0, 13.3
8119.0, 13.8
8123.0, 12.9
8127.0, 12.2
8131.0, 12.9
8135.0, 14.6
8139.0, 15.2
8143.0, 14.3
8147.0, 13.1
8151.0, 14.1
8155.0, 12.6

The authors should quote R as 14.1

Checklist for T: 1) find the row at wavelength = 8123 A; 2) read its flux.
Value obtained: 12.9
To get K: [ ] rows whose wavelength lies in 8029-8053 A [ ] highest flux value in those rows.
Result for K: 15.2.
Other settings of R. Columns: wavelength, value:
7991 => 13.3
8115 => 13.3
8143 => 14.3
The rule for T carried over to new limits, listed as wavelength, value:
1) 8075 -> 13.7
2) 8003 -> 13.5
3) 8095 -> 11.8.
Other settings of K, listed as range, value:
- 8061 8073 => 15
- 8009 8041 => 15.7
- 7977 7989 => 13.2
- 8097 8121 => 13.8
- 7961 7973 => 15.1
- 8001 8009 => 13.5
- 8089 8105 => 13.9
